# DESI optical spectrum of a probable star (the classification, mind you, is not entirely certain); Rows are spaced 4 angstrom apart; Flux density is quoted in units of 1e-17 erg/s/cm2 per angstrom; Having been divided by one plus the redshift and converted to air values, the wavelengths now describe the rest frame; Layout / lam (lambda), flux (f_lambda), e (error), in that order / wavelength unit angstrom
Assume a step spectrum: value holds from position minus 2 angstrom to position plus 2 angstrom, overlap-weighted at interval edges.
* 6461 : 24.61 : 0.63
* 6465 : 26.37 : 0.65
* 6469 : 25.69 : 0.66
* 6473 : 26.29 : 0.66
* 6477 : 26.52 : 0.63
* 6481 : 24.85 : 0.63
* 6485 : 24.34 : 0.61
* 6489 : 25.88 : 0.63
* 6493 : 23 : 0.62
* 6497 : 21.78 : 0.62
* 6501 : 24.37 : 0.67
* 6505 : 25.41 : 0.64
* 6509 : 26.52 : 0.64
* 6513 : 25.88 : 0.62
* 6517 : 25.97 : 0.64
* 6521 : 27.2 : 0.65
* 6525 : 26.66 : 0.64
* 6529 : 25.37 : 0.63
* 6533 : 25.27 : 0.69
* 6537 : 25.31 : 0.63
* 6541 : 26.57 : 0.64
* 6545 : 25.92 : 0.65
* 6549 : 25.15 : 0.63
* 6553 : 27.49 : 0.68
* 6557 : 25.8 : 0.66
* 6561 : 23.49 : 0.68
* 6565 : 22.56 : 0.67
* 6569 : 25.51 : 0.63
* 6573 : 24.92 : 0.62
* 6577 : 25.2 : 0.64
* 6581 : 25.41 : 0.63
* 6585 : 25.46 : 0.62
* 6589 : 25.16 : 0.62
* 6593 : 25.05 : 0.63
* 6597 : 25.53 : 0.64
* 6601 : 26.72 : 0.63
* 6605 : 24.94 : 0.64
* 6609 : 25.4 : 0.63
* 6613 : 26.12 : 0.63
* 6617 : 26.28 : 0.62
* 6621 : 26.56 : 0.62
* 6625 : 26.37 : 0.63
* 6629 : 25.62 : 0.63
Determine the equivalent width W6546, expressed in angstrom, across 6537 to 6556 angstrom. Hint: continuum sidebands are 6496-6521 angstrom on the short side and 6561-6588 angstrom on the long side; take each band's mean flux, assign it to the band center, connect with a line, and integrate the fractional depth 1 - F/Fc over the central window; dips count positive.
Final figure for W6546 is -0.9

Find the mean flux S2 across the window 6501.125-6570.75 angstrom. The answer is 25.6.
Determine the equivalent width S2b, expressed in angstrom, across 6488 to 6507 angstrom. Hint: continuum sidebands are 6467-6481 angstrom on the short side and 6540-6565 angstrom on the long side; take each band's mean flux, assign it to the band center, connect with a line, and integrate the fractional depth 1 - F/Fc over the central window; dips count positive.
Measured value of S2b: 1.34 angstrom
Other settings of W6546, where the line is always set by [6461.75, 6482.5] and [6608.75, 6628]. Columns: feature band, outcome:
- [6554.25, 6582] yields 1.4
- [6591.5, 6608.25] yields 0.4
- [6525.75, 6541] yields 0.2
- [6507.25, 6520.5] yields -0.1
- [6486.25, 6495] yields 0.5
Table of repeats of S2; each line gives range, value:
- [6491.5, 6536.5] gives 25.2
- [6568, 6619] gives 25.5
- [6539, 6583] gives 25.3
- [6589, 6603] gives 25.7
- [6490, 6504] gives 23.4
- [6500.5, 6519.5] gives 25.8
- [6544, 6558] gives 26.1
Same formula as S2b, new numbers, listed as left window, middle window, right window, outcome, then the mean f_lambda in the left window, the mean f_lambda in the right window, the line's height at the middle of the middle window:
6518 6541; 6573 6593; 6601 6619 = 0.5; 26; 25.8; 25.9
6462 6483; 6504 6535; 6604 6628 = -0.2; 25.9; 26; 25.9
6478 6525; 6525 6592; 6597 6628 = 0.7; 25.1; 26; 25.6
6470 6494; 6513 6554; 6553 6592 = -1.5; 25.3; 25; 25.1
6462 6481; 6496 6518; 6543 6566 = 0.5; 26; 25.2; 25.6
